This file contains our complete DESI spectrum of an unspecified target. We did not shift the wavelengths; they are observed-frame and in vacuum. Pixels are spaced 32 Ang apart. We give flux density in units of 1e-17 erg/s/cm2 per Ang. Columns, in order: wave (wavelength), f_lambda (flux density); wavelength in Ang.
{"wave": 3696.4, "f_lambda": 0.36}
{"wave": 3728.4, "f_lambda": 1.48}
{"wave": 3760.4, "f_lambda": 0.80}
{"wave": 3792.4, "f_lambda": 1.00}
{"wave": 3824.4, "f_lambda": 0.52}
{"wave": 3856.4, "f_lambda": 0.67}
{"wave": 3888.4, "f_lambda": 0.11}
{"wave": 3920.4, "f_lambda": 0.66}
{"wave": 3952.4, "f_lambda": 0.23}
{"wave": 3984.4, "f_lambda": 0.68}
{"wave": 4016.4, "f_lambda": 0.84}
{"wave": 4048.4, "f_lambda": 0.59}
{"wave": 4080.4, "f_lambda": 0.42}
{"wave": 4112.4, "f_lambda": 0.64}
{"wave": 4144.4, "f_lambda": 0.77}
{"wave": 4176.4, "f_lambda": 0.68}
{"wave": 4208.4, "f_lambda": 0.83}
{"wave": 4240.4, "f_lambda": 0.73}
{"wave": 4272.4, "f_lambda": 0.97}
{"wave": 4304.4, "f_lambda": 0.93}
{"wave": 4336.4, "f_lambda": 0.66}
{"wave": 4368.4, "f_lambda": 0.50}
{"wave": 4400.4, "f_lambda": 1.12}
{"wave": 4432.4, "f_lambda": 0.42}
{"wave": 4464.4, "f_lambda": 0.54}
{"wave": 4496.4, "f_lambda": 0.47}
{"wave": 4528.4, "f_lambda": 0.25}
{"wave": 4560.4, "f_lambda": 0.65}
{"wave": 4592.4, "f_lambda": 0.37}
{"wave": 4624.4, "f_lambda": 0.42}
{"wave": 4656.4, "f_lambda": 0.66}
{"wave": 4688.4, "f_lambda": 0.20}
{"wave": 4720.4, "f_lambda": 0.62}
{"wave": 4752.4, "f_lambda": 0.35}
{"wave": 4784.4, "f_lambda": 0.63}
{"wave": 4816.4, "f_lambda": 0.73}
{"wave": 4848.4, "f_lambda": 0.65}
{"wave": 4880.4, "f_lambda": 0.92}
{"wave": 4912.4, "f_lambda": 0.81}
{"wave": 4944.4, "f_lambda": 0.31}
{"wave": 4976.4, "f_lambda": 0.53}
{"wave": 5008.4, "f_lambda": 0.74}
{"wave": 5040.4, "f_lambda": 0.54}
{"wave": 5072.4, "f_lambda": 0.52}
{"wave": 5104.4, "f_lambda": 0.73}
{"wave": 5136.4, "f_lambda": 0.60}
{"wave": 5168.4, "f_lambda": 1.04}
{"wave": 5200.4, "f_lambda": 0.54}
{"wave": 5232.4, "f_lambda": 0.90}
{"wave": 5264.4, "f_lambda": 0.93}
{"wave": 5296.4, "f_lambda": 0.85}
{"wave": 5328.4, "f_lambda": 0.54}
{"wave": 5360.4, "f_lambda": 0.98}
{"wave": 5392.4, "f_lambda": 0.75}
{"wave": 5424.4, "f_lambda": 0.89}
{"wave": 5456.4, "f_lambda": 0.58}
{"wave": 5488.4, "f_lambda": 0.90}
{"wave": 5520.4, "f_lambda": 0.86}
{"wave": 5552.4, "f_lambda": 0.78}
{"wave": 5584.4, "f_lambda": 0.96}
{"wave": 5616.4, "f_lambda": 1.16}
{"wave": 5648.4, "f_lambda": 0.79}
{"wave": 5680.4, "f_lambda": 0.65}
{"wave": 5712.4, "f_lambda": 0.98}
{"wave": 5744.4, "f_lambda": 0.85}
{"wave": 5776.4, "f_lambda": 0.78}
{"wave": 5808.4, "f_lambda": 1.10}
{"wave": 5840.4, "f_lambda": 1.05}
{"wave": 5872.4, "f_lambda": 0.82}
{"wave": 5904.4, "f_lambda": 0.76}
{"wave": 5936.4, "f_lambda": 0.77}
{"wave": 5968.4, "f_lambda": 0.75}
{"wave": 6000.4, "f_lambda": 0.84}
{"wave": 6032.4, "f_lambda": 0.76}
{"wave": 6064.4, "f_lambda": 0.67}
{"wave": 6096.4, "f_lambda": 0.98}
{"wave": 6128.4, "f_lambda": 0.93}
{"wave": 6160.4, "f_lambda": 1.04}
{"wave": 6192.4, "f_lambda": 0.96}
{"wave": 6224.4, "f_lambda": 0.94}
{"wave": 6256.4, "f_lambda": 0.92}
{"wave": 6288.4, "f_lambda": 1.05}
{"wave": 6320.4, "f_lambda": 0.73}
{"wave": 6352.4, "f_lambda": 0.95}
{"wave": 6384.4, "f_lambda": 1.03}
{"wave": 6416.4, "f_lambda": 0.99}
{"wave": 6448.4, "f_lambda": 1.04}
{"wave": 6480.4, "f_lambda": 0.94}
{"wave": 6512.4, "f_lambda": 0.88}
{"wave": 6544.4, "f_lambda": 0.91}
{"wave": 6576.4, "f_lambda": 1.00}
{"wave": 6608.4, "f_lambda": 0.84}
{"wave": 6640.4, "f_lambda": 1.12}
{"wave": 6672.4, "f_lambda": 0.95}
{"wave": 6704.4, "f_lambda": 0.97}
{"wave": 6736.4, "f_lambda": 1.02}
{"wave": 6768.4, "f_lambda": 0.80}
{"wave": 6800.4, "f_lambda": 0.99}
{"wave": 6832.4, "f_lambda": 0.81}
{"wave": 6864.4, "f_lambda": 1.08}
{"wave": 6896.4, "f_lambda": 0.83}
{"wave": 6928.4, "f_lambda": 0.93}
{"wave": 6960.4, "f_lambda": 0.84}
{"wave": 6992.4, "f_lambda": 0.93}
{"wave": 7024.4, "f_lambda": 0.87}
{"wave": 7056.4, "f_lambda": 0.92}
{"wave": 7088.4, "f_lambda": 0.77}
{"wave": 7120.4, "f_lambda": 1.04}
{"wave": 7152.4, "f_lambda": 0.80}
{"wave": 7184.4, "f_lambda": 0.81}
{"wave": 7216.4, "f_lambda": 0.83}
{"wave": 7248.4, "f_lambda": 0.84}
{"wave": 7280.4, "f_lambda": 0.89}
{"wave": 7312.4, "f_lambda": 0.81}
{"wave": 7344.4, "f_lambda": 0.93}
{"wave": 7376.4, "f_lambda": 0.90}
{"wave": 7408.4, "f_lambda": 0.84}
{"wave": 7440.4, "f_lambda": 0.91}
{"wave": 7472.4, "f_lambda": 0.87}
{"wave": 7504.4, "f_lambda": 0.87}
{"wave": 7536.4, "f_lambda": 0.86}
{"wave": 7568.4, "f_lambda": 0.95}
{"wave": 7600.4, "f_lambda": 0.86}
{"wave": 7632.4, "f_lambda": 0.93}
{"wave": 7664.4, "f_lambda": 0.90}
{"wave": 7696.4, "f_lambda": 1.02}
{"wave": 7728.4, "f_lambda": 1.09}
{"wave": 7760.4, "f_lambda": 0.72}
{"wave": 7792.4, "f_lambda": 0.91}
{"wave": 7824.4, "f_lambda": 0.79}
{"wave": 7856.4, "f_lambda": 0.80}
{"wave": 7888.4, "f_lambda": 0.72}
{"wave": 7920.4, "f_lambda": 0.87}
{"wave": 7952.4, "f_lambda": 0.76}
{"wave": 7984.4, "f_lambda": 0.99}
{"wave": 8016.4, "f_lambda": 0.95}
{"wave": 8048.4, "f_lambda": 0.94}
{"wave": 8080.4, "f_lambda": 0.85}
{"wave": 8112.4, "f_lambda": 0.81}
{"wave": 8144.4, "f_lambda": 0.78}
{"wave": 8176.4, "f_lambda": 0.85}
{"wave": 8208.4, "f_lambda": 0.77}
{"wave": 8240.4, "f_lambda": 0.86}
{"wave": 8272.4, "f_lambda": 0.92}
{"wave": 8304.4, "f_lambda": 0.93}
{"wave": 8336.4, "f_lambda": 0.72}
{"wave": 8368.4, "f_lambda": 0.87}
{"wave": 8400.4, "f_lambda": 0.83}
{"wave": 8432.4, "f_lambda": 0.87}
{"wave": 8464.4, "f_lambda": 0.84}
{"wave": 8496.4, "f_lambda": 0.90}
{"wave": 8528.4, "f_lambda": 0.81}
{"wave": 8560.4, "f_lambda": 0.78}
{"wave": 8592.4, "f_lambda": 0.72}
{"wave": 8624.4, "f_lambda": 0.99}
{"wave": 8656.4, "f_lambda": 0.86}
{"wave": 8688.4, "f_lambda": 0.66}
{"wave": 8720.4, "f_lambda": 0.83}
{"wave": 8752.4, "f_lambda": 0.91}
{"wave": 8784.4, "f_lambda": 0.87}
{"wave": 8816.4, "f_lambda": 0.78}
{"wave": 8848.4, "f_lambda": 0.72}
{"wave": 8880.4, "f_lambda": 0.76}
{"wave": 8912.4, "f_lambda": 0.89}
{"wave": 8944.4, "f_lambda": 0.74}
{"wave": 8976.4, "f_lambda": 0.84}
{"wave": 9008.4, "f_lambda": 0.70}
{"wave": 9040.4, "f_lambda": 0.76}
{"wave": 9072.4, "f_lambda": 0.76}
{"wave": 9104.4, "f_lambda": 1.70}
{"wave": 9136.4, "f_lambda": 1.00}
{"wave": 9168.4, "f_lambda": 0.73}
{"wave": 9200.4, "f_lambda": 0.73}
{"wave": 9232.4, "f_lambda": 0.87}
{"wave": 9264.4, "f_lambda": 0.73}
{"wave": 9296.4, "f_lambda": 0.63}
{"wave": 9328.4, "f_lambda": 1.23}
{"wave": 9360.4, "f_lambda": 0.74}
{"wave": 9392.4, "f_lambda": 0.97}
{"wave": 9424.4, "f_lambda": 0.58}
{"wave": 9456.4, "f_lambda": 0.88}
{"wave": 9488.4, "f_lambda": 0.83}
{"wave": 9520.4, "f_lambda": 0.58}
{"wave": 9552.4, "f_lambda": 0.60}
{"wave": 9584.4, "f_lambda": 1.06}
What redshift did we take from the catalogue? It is 0.39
